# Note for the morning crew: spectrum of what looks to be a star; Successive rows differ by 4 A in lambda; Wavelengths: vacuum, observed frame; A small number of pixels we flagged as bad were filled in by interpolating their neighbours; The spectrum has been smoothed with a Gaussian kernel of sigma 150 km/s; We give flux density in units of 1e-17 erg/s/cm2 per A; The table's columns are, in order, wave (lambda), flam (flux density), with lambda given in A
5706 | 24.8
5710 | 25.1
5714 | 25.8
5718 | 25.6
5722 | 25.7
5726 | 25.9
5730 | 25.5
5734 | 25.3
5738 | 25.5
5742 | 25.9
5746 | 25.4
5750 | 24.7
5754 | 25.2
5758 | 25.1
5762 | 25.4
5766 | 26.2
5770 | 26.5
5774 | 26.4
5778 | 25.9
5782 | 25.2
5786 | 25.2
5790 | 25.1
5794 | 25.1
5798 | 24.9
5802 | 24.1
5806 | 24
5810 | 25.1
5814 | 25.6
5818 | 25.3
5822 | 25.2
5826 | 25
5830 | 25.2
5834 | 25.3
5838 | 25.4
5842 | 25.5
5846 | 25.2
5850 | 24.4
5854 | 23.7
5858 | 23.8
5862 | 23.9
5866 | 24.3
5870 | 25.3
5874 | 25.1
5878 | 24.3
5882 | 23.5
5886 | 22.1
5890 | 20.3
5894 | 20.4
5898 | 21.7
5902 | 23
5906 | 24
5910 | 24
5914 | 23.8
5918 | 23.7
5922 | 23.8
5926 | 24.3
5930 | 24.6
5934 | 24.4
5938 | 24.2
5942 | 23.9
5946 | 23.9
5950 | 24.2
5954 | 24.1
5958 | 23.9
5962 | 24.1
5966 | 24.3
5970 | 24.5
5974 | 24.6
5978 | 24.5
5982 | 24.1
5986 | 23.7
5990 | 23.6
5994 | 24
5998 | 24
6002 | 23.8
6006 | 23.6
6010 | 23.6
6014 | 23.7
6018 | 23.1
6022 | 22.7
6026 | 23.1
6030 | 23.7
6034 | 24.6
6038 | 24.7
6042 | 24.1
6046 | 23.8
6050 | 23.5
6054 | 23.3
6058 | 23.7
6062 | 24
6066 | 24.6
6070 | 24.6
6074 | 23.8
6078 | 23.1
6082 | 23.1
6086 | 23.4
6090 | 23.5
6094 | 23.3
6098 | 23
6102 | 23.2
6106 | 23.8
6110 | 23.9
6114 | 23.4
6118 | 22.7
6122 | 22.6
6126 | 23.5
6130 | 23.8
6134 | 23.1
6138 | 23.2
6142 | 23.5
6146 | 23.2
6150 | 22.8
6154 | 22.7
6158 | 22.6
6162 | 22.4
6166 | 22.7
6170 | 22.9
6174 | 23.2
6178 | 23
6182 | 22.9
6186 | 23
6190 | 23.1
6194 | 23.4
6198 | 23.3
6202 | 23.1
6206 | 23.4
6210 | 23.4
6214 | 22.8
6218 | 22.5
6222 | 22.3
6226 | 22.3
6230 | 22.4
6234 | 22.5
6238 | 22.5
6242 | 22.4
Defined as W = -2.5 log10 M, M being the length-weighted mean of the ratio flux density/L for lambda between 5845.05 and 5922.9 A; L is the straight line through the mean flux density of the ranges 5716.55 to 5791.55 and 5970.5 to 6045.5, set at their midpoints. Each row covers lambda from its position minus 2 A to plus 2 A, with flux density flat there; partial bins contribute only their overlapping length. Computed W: 0.054 mag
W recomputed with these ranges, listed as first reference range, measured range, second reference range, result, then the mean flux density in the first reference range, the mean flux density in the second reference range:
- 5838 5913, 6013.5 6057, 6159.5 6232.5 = -0.02 mag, 23.6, 22.9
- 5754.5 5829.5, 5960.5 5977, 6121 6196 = -0.01 mag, 25.3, 23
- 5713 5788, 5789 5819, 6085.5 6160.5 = 0.02 mag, 25.6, 23.2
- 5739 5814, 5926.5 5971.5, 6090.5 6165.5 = 0.00 mag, 25.3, 23.1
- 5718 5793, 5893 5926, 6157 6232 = 0.06 mag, 25.6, 22.9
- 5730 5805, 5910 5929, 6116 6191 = 0.02 mag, 25.4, 23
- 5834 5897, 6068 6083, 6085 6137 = -0.01 mag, 23.8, 23.3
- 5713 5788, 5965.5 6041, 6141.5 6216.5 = 0.01 mag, 25.6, 23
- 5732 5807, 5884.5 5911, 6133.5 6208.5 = 0.11 mag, 25.3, 23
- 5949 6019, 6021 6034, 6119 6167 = 0.01 mag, 24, 23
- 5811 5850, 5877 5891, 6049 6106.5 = 0.11 mag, 25.2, 23.6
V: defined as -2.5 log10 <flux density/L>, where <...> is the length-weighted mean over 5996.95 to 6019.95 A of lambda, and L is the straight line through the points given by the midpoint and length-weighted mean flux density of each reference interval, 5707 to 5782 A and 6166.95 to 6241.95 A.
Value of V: 0.02 mag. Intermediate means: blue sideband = 25.6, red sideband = 22.9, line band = 23.6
